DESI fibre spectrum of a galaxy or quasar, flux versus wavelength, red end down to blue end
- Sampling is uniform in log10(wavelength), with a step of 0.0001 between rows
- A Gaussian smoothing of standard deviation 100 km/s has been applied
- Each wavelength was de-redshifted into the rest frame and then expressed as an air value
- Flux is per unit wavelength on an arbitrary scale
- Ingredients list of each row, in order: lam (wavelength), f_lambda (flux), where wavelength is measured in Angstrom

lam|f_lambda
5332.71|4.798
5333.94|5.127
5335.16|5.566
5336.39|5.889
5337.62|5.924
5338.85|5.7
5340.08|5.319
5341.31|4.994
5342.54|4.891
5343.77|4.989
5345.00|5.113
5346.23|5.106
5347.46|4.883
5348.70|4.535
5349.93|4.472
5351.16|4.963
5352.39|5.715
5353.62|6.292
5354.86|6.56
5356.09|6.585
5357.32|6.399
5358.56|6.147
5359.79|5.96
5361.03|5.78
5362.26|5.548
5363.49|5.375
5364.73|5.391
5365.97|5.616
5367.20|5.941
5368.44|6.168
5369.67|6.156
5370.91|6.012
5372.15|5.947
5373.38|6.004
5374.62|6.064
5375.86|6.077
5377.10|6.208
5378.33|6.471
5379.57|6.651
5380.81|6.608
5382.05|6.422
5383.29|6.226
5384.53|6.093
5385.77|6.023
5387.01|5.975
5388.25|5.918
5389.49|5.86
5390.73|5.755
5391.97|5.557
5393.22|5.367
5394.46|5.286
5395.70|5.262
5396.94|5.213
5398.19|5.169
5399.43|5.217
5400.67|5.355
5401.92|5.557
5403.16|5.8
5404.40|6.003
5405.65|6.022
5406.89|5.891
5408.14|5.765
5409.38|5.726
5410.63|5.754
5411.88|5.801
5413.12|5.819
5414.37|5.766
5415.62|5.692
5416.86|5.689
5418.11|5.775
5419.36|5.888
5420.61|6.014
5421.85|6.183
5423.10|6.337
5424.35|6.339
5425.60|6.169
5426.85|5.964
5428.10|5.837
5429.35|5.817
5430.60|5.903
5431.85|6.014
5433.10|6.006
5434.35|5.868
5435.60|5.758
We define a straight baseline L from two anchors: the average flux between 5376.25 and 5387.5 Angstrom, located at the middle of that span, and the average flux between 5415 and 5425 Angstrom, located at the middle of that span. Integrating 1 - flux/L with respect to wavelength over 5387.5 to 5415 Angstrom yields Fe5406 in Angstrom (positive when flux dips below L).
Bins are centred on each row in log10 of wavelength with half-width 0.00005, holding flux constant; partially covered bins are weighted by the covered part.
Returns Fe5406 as 2.3 Angstrom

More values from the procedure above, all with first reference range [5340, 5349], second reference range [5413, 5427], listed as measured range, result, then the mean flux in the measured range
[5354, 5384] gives -4.55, 6.1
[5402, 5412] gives -0.05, 5.83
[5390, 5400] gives 0.50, 5.36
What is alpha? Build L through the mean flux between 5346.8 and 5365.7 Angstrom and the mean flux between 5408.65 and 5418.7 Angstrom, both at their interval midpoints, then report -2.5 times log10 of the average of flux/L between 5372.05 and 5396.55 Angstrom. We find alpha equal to -0.05 mag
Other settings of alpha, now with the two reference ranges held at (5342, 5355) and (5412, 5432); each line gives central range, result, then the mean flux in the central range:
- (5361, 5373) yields -0.083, 5.8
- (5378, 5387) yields -0.145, 6.32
